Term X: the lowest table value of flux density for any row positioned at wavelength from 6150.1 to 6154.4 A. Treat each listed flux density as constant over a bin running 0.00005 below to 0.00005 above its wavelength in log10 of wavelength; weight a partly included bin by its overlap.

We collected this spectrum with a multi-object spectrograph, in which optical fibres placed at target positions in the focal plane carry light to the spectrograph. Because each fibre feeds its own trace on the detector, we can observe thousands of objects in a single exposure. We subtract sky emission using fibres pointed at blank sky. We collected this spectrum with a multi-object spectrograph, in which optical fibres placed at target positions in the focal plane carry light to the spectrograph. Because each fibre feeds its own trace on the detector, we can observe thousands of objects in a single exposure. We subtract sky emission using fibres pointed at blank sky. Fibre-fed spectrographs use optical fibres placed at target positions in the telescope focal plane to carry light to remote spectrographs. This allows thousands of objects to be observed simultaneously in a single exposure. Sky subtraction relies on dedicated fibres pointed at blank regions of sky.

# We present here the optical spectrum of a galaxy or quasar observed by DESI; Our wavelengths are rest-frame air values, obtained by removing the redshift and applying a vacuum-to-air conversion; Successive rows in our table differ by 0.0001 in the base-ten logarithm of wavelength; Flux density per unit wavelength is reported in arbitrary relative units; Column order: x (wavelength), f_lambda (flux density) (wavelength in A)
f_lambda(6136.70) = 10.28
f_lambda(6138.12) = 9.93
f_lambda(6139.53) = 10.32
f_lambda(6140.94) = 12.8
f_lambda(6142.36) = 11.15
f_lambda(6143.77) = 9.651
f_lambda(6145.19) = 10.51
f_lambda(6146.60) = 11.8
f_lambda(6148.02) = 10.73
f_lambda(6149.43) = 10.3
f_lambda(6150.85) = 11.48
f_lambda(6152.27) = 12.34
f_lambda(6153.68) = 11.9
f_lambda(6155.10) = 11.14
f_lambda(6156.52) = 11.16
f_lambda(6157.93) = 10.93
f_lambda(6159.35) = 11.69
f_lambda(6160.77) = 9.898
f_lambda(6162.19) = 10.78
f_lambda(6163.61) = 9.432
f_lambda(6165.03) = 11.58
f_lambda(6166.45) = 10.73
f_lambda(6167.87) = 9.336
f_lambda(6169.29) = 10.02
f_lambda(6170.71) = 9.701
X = 11.48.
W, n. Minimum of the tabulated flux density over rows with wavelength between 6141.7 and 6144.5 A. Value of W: 9.651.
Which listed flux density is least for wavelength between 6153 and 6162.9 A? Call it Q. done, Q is 9.898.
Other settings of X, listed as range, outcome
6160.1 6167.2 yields 9.432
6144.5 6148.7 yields 10.51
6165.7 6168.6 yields 9.336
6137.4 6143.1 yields 9.93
